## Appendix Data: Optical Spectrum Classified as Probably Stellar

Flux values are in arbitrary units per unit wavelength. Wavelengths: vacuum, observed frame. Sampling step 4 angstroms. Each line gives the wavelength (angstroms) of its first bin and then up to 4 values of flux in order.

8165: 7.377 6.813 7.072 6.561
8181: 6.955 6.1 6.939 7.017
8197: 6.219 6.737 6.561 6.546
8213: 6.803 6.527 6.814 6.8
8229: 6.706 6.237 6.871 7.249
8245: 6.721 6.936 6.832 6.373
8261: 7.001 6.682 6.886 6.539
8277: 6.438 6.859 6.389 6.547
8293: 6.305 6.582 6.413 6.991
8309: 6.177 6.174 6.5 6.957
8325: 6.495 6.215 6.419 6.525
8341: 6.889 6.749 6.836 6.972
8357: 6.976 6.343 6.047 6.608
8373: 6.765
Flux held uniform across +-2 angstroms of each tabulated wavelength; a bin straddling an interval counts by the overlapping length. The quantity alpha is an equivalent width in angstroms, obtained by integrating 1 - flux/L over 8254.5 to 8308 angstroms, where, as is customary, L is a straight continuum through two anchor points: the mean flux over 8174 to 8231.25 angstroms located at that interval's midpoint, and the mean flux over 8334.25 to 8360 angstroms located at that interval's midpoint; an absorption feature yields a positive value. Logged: 1.0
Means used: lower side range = 6.67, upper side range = 6.79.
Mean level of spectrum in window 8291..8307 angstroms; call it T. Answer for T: 6.57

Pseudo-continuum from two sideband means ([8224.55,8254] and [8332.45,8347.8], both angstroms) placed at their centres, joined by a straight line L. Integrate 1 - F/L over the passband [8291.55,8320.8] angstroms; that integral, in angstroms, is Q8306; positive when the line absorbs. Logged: 1.01 angstroms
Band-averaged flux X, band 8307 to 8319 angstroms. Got 6.28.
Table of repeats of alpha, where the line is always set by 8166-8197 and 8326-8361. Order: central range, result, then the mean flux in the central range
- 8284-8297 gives 0.50 angstroms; 6.44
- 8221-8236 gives 0.23 angstroms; 6.63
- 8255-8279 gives 0.22 angstroms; 6.65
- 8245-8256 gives -0.14 angstroms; 6.81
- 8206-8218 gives 0.21 angstroms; 6.63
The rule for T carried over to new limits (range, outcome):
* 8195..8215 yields 6.57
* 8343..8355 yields 6.85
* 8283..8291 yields 6.47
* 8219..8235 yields 6.64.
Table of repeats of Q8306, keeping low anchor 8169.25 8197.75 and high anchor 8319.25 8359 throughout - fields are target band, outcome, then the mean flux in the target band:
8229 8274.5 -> -0.30 angstroms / 6.76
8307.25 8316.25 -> 0.65 angstroms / 6.22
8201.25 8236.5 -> 0.41 angstroms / 6.64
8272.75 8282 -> 0.15 angstroms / 6.6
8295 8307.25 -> 0.10 angstroms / 6.65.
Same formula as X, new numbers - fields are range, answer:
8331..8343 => 6.61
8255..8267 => 6.69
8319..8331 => 6.56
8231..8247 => 6.77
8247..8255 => 6.88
